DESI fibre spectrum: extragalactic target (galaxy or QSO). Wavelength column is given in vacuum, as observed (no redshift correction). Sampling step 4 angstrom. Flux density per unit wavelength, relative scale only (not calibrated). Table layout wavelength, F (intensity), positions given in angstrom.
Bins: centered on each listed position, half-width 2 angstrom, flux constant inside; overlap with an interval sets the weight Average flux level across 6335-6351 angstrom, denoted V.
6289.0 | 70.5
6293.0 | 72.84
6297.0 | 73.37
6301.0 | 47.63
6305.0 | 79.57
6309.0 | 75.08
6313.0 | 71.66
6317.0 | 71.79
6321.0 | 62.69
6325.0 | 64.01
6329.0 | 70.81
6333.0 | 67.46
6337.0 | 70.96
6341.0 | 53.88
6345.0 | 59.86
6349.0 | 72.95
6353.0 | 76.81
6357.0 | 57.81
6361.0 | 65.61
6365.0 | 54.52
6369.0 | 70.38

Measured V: 64.4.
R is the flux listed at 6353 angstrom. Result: 76.81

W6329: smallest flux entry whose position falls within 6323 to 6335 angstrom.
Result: 64.01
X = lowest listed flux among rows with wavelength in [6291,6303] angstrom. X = 47.63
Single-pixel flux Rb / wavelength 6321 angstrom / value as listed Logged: 62.69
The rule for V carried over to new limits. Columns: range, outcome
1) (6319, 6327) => 63.4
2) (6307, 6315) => 73.4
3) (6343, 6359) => 66.9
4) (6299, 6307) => 63.6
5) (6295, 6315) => 69.5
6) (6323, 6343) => 65.4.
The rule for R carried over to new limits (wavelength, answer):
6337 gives 70.96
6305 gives 79.57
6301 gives 47.63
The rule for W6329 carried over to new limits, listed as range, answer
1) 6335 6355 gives 53.88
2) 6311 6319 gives 71.66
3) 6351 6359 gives 57.81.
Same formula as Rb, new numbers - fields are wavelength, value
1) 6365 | 54.52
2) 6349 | 72.95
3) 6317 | 71.79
